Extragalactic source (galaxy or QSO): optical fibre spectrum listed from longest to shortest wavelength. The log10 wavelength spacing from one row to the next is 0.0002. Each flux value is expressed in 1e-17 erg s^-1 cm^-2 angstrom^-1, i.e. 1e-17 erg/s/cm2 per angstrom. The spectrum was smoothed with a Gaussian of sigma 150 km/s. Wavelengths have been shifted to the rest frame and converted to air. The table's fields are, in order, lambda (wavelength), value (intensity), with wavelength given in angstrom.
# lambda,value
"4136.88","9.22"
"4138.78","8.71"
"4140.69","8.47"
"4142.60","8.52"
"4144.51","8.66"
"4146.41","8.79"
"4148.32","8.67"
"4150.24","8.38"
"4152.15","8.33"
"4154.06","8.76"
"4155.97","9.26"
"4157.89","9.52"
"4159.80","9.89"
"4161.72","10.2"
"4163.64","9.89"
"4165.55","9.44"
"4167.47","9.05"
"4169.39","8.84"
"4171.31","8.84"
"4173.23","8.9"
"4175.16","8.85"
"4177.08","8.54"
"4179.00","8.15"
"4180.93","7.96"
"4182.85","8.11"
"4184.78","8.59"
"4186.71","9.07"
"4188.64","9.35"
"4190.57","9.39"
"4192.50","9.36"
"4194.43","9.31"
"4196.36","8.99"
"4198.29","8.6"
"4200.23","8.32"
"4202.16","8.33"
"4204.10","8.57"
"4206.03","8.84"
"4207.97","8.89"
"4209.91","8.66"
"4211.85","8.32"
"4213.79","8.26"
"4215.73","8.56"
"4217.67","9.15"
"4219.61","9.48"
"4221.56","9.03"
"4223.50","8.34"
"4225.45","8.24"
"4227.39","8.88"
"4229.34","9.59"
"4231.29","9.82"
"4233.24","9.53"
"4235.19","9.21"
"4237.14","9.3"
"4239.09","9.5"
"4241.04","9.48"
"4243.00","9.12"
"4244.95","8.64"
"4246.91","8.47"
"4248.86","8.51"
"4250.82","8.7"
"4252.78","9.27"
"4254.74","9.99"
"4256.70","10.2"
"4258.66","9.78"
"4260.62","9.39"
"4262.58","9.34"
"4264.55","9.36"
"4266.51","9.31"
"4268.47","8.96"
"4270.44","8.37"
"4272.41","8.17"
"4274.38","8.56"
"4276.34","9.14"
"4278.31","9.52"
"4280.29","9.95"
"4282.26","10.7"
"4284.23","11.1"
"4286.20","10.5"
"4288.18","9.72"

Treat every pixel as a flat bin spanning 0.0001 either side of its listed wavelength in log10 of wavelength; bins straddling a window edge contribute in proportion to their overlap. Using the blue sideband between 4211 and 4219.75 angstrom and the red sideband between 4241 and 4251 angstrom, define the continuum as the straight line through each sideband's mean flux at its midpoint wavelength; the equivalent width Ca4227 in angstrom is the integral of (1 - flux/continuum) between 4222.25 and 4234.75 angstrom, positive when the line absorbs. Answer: -0.5 angstrom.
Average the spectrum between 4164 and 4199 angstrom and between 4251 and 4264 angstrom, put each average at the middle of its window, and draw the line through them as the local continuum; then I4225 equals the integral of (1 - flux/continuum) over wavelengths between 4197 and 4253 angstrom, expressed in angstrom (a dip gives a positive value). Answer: 2.4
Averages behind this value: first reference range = 8.87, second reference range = 9.59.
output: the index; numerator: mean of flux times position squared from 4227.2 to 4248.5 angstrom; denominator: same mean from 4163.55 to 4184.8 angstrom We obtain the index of 1.09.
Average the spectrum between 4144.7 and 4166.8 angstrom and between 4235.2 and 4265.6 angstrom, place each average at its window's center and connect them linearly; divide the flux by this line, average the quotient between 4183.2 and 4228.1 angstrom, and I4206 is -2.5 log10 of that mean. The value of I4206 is 0.05 mag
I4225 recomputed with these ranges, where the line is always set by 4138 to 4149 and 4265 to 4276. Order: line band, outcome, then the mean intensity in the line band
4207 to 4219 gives 0.0 angstrom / 8.67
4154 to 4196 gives -1.9 angstrom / 9.06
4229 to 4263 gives -2.3 angstrom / 9.32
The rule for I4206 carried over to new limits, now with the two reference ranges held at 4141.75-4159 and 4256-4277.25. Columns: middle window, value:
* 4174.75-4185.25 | 0.07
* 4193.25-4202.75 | 0.02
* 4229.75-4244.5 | -0.04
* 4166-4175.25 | -0.01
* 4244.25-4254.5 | 0.03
